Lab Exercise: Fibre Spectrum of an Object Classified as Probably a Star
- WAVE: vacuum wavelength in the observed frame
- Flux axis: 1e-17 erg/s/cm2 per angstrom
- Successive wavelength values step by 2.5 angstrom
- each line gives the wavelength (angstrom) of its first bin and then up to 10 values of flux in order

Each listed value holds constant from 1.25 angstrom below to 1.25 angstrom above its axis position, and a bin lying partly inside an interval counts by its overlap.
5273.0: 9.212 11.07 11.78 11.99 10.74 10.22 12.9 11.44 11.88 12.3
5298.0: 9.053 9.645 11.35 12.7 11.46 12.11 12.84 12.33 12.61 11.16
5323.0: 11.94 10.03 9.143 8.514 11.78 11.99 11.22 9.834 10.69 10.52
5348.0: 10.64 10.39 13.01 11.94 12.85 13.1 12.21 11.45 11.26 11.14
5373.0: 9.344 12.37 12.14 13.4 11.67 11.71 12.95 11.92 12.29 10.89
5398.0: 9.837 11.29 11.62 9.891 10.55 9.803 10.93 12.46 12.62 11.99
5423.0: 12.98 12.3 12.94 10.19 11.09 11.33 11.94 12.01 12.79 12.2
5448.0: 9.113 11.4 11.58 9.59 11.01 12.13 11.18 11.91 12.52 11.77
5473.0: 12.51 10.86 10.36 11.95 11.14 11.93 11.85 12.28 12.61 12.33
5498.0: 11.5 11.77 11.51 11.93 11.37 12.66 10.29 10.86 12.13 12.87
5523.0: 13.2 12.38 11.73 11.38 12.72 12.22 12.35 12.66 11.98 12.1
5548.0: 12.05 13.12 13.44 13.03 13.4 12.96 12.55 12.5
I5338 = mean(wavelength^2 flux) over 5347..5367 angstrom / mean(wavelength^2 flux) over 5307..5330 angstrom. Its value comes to 1.06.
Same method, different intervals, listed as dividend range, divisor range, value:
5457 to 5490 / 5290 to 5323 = 1.07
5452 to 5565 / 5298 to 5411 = 1.12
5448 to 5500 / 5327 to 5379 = 1.08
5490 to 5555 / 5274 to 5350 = 1.17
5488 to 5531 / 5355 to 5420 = 1.08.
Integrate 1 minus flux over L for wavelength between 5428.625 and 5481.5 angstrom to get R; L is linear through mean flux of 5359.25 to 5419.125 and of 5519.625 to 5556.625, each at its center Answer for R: 2.4 angstrom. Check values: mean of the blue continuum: 11.5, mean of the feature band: 11.4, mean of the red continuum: 12.5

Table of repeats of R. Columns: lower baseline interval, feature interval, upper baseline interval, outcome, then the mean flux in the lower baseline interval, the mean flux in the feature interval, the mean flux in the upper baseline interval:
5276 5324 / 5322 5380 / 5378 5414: 1.27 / 11.6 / 11.2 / 11.4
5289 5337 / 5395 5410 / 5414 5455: 1.30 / 11.3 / 10.6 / 11.8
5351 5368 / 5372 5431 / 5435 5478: 1.51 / 12.3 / 11.6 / 11.5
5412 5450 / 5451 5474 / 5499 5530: 0.51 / 11.8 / 11.6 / 11.9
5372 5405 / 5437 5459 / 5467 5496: 0.87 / 11.6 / 11.3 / 11.8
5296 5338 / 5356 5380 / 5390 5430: -0.99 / 11.2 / 11.8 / 11.5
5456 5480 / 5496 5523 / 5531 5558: 0.72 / 11.5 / 11.8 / 12.6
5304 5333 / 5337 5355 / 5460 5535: 0.79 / 11.4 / 10.9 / 11.9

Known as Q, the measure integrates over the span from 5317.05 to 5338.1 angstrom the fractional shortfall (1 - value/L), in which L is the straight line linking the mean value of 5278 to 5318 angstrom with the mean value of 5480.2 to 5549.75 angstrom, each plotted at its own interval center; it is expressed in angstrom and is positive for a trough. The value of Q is 1.3 angstrom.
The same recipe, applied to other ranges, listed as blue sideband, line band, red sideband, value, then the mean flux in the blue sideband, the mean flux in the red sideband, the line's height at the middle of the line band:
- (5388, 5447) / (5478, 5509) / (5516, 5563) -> 0.9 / 11.6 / 12.5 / 12.2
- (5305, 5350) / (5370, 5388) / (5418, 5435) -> -0.4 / 11.2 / 11.9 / 11.6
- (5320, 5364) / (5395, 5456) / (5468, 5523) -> 0.7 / 11.2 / 11.8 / 11.5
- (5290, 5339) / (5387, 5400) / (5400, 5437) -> -0.1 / 11.3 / 11.5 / 11.4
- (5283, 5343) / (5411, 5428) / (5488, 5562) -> -0.6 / 11.2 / 12.2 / 11.7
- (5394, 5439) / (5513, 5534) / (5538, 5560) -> 0.7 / 11.4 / 12.7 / 12.5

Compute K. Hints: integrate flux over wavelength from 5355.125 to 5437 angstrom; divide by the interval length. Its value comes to 11.6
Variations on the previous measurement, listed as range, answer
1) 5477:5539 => 11.9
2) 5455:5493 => 11.6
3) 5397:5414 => 10.6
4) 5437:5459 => 11.3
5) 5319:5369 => 11.2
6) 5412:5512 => 11.7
